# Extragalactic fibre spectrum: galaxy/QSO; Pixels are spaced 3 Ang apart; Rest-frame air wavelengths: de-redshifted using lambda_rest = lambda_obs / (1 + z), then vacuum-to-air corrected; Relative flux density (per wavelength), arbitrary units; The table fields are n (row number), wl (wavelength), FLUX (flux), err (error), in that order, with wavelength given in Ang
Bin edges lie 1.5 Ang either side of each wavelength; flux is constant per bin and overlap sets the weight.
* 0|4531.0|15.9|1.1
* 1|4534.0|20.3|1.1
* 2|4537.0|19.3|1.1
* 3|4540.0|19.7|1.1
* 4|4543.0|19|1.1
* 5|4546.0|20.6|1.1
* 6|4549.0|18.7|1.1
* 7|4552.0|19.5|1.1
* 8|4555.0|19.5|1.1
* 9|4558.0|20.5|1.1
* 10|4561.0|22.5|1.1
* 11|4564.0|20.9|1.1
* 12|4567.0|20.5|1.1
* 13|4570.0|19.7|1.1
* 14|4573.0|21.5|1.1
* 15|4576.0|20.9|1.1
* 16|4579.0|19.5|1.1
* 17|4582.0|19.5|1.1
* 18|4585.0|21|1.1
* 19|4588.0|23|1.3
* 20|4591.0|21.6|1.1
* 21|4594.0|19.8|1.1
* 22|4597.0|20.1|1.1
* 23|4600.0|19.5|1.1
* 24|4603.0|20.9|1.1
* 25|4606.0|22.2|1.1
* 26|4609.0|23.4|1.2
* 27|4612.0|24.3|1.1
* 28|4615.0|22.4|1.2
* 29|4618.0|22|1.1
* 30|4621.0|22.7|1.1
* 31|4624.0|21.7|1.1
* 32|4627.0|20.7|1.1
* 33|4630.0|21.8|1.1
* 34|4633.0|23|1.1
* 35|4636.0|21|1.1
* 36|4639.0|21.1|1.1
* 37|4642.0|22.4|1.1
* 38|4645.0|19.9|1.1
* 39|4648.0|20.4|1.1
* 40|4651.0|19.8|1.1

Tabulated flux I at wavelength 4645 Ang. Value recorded 19.9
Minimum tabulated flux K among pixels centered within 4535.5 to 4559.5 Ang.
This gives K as 18.7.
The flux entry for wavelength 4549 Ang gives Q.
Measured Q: 18.7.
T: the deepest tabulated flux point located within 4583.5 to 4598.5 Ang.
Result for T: 19.8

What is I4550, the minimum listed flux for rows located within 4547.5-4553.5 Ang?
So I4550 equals 18.7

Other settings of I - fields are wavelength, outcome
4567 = 20.5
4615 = 22.4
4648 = 20.4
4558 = 20.5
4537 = 19.3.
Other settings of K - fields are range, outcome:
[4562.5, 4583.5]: 19.5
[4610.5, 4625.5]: 21.7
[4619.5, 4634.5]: 20.7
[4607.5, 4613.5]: 23.4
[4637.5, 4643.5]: 21.1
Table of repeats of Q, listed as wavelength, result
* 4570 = 19.7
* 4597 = 20.1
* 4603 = 20.9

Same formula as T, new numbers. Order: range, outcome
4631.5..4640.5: 21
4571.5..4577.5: 20.9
